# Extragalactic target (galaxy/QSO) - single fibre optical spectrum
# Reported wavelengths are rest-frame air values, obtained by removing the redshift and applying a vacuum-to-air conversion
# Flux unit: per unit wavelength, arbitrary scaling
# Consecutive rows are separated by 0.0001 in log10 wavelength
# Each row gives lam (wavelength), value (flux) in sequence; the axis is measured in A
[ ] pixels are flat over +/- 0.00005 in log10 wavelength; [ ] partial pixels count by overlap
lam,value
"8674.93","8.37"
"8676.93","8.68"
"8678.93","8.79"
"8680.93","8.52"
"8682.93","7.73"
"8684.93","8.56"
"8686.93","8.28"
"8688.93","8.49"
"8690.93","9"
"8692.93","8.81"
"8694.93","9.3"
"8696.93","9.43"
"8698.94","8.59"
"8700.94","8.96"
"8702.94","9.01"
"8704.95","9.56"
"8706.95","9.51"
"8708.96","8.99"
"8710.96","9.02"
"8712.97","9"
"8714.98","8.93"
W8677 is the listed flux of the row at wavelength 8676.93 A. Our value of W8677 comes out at 8.68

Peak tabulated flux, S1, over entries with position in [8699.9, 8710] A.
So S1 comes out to 9.56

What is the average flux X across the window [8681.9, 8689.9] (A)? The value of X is 8.26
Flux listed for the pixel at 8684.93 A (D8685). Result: 8.56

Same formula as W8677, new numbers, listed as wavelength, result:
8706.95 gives 9.51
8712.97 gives 9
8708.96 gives 8.99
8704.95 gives 9.56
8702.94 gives 9.01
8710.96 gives 9.02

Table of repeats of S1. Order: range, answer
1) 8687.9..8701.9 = 9.43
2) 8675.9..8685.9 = 8.79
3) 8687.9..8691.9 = 9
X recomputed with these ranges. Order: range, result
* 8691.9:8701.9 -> 9.02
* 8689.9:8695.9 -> 9.04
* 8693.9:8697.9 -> 9.37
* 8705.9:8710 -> 9.26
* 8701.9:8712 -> 9.22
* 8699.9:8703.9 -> 9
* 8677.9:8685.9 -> 8.4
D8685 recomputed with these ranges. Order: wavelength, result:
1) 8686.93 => 8.28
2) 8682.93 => 7.73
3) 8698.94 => 8.59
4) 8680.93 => 8.52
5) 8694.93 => 9.3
